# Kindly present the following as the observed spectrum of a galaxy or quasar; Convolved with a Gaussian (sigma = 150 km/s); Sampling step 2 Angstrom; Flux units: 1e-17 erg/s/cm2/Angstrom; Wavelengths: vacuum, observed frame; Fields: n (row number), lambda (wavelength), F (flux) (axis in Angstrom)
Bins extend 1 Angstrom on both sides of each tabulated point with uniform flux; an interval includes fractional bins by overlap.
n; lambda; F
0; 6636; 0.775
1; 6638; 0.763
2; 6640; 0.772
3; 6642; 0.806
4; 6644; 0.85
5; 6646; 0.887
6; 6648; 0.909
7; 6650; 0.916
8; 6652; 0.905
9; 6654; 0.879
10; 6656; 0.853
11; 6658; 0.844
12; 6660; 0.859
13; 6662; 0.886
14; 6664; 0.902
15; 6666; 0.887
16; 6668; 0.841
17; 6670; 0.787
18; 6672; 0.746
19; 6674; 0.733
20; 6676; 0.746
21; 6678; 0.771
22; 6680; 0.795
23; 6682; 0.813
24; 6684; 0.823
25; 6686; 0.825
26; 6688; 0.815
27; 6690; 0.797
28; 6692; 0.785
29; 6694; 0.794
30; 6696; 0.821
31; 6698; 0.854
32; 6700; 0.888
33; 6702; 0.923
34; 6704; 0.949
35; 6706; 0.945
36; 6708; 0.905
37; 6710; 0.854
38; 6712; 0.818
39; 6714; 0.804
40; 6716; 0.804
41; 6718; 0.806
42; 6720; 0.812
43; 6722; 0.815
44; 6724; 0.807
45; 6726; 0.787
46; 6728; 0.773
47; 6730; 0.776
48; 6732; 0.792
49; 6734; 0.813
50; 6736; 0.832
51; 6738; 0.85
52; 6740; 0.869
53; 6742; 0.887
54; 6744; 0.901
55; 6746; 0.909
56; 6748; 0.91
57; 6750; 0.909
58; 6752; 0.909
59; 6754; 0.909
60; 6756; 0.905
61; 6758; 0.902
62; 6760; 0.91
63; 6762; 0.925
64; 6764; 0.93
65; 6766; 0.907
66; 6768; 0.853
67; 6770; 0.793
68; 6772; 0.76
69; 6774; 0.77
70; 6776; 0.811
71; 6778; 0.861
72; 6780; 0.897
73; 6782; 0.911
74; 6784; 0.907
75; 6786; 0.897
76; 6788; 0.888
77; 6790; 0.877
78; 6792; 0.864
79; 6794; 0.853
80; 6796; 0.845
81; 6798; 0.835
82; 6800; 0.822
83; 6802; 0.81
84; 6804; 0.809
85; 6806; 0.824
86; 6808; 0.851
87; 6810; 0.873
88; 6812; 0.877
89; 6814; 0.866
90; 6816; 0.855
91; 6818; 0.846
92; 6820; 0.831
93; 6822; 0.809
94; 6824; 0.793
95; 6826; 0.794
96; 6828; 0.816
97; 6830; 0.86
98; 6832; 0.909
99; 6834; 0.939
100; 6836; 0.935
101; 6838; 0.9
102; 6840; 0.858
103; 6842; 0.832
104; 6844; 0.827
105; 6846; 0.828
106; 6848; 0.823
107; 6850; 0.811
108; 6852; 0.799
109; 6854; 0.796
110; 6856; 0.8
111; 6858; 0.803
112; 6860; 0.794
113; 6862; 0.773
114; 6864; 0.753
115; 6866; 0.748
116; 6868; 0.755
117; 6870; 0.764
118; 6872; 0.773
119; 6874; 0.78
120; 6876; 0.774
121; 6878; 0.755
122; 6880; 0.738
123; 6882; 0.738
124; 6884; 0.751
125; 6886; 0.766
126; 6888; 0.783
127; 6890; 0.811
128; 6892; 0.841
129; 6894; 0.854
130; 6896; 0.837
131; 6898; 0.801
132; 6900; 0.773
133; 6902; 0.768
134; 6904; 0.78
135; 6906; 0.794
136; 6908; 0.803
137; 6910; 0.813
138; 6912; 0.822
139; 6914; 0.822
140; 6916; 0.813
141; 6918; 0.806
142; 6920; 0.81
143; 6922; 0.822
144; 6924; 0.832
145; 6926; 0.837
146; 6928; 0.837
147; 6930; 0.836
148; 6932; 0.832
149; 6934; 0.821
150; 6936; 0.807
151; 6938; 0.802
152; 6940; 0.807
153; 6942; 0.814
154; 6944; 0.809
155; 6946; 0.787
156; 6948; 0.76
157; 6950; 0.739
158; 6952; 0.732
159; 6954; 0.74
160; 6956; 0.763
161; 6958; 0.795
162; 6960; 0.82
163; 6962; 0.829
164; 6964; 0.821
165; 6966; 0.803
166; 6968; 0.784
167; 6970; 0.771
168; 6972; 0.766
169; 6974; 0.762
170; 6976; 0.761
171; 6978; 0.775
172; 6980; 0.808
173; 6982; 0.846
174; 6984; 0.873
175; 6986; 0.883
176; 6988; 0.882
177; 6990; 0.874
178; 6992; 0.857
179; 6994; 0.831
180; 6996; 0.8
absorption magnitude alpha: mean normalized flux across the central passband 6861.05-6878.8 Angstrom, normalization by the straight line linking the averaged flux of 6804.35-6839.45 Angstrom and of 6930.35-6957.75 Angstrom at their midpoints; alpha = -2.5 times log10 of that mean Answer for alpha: 0.09 mag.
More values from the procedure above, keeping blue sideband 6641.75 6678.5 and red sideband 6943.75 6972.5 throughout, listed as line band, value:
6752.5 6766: -0.112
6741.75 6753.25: -0.100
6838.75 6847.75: -0.042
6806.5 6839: -0.064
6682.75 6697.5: 0.036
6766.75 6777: 0.027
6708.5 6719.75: 0.016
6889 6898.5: -0.048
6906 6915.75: -0.030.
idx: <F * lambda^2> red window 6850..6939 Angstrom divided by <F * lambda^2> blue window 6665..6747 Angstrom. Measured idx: 1.02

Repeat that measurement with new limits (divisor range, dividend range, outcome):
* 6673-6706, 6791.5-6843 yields 1.07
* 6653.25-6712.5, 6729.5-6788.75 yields 1.06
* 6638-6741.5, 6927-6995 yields 1.05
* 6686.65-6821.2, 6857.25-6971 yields 0.97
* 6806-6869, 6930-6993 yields 1.00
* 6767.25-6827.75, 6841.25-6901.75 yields 0.96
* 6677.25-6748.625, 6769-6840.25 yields 1.05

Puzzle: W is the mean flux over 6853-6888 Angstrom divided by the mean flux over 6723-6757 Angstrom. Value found 0.9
